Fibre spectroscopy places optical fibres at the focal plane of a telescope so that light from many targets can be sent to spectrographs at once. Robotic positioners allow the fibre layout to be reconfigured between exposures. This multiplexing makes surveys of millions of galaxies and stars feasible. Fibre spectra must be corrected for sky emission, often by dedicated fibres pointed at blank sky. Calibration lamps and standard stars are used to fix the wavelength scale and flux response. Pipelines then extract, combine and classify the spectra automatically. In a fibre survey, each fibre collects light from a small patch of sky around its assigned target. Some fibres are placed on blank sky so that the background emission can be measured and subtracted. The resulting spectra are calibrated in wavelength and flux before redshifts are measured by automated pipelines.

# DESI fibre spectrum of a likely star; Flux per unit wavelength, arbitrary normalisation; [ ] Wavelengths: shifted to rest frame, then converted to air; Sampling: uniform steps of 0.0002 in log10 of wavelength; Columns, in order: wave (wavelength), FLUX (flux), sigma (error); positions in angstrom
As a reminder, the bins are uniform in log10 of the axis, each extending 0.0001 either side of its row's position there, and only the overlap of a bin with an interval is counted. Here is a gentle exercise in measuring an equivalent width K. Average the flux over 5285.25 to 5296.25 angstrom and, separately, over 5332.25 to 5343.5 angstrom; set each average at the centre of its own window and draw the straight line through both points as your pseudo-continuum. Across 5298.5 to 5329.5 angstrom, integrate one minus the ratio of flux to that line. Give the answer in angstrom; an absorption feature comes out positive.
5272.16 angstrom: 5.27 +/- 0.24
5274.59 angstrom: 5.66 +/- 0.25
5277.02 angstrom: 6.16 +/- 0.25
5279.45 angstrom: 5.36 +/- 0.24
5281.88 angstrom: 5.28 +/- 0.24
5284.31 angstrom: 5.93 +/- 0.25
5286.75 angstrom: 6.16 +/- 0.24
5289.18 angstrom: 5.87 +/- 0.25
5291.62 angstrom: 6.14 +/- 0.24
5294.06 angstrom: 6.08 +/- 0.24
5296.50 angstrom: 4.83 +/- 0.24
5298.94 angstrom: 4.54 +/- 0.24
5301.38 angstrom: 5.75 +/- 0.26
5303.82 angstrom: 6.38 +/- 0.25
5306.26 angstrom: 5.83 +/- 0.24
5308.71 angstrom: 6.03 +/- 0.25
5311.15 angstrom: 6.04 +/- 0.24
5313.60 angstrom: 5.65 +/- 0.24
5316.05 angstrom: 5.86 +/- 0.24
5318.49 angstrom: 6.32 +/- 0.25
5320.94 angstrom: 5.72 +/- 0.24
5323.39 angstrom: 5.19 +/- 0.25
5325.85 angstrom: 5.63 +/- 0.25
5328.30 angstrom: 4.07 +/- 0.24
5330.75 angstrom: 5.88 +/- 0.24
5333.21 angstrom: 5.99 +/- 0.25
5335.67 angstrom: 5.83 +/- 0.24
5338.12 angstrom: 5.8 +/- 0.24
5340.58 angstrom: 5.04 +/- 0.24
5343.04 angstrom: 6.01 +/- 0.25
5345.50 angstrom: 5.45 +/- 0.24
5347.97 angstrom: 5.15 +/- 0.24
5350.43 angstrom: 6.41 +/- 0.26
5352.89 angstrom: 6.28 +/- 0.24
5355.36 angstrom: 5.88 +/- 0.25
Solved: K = 1.0 angstrom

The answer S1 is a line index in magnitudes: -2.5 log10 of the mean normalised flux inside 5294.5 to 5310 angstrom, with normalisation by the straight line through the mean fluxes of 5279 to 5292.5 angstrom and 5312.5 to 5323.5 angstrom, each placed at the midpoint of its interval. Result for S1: 0.04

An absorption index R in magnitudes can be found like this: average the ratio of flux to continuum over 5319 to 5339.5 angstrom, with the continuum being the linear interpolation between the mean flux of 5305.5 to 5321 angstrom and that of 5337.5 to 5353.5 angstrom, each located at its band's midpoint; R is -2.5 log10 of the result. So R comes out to 0.05 mag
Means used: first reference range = 5.94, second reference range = 5.71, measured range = 5.54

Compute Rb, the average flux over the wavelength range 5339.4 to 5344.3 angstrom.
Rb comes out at 5.53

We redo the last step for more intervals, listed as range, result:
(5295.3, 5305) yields 5.37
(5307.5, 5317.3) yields 5.9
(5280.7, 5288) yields 5.79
